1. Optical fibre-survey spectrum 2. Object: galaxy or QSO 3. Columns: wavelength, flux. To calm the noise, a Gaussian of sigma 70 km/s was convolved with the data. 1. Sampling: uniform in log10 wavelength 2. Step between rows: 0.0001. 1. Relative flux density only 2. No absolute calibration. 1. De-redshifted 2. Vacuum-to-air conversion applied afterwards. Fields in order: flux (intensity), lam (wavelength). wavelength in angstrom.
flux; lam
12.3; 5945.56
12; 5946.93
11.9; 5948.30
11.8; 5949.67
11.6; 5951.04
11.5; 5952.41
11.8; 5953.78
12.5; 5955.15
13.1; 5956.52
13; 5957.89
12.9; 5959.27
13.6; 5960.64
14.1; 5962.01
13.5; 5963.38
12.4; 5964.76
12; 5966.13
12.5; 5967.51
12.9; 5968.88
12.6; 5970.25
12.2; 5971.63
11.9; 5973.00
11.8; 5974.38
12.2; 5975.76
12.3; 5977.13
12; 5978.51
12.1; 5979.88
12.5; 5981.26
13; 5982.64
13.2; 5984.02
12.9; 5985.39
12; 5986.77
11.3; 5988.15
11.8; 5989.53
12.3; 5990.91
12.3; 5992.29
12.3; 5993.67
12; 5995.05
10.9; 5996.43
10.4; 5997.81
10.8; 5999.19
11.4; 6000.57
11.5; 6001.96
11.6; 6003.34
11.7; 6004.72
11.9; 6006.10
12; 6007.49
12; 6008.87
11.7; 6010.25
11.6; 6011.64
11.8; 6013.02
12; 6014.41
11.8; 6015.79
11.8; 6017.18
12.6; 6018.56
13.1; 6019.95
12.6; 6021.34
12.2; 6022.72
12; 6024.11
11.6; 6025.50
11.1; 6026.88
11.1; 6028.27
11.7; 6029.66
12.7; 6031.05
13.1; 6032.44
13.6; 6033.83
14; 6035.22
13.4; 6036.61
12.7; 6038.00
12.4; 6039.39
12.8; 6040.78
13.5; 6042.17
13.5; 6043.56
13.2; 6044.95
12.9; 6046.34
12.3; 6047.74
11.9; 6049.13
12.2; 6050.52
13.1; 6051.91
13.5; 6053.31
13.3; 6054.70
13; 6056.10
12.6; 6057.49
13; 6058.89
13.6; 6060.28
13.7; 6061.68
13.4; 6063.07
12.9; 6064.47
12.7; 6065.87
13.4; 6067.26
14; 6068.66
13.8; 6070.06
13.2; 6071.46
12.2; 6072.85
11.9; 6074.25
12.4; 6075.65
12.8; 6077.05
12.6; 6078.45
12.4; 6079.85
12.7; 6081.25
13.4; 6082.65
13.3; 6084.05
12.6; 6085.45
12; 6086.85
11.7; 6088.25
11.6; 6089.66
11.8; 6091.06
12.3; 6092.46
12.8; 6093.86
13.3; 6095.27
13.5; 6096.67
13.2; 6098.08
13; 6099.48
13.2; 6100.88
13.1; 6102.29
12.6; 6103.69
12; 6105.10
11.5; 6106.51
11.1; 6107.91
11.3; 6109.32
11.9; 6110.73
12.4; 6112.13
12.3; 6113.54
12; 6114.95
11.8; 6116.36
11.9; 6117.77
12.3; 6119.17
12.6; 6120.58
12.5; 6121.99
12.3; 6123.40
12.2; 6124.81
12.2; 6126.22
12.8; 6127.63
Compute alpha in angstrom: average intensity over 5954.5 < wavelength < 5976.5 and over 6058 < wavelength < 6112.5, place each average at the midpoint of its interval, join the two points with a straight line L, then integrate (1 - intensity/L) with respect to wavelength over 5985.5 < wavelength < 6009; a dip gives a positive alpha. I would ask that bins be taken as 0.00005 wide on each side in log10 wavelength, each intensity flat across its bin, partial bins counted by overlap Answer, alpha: 1.9 angstrom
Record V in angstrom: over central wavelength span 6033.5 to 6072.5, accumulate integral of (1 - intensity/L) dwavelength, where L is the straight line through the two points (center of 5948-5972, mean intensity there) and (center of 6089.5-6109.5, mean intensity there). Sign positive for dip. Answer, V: -1.91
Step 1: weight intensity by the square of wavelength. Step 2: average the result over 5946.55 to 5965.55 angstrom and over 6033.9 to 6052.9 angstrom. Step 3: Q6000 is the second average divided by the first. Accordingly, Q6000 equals 1.06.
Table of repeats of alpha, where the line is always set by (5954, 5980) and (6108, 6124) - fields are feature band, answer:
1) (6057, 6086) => -1.77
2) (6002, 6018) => 0.84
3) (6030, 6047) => -1.05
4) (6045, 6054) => -0.27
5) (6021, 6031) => 0.49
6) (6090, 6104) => -0.82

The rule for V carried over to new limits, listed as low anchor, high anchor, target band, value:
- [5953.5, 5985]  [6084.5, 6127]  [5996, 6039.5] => 1.7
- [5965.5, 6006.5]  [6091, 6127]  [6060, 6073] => -1.2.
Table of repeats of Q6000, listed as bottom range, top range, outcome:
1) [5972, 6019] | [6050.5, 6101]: 1.11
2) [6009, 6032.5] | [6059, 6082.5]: 1.10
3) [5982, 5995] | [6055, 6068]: 1.09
